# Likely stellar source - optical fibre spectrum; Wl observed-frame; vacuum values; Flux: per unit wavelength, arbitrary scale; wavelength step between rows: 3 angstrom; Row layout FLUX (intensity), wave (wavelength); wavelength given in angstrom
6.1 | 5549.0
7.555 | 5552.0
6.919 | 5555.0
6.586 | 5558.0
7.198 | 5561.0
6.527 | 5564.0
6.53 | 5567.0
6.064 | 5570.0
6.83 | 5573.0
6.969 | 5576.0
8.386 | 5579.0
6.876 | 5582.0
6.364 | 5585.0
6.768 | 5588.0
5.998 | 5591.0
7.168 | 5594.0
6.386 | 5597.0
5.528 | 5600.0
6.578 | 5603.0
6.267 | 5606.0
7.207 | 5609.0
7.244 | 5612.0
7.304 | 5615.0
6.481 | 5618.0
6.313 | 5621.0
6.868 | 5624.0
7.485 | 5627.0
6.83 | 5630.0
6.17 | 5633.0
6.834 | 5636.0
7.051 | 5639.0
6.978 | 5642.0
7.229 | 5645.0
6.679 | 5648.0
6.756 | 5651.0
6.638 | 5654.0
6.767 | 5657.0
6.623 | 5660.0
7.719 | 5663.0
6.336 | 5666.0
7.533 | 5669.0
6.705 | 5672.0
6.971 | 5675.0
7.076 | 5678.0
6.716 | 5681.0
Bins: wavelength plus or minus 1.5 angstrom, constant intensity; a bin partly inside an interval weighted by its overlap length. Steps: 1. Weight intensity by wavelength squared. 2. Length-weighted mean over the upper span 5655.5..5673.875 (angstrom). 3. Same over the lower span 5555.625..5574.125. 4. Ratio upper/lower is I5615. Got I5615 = 1.09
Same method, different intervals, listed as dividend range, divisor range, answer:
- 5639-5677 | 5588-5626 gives 1.06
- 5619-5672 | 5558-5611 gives 1.05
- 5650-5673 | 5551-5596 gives 1.04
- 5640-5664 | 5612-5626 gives 1.02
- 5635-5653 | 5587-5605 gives 1.10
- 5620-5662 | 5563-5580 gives 1.02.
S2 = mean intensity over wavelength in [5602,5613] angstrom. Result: 6.82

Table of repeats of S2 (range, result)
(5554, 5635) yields 6.73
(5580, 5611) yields 6.56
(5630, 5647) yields 6.85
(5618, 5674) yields 6.85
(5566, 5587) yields 6.87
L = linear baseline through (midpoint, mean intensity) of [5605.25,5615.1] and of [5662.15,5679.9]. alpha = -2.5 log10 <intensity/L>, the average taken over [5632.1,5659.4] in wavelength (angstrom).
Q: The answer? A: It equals 0.04 mag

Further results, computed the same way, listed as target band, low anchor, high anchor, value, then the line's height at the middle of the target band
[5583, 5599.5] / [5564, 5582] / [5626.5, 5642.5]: 0.07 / 6.89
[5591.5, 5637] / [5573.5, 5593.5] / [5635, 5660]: 0.03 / 6.88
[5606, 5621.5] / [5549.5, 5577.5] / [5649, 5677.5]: -0.01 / 6.84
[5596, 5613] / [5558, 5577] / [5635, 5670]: 0.04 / 6.78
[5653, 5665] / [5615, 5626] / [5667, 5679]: 0.00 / 6.95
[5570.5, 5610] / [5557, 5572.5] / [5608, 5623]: 0.01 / 6.75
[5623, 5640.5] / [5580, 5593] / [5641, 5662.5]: -0.02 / 6.77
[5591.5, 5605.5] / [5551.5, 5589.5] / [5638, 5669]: 0.08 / 6.88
